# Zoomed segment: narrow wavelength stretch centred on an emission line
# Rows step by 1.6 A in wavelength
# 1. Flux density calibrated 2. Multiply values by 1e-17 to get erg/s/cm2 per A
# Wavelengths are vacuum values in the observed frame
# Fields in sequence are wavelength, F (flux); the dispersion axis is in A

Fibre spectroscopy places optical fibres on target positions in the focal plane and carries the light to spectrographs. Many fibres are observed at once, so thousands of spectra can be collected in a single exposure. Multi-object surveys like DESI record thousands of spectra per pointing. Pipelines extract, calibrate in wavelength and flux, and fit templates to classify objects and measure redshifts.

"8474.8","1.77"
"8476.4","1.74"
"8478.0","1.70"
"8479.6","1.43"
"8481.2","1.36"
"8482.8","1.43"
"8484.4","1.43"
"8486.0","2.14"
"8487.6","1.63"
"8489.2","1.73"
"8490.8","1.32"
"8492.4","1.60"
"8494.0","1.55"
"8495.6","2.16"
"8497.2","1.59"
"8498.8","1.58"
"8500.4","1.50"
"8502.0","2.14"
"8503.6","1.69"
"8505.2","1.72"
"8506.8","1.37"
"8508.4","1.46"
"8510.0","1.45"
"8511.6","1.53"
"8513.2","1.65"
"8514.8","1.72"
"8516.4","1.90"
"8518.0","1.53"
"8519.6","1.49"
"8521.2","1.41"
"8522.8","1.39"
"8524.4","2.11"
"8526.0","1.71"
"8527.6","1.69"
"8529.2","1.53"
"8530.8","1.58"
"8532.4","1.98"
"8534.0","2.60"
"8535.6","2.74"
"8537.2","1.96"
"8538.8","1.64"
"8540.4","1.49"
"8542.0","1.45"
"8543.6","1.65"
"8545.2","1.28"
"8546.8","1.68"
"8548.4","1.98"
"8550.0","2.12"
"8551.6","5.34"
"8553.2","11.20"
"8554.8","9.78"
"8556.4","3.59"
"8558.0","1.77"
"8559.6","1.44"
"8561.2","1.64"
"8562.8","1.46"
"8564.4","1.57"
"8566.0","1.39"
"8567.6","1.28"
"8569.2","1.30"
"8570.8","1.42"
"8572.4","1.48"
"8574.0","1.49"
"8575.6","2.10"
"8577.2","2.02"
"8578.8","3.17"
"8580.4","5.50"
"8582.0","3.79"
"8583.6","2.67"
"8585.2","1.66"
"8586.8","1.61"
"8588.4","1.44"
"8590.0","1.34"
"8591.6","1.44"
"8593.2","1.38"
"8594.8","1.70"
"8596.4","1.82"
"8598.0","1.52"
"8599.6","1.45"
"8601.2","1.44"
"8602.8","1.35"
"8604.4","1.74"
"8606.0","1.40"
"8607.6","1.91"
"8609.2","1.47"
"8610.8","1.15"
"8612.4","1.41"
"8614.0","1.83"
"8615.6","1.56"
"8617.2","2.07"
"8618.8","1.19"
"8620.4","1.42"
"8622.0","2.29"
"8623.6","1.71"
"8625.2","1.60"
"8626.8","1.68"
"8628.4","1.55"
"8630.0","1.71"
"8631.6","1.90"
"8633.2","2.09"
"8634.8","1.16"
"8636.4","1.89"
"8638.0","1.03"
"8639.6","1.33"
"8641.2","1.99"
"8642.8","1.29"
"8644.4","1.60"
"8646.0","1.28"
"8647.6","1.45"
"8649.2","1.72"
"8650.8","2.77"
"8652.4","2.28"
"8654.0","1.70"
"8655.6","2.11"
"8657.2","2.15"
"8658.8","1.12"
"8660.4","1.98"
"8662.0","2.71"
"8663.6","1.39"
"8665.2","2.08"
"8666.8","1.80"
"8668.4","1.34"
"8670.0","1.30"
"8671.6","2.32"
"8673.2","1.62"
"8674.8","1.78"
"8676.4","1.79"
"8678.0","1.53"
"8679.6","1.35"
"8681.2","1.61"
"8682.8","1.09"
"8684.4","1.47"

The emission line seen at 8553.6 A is H-alpha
